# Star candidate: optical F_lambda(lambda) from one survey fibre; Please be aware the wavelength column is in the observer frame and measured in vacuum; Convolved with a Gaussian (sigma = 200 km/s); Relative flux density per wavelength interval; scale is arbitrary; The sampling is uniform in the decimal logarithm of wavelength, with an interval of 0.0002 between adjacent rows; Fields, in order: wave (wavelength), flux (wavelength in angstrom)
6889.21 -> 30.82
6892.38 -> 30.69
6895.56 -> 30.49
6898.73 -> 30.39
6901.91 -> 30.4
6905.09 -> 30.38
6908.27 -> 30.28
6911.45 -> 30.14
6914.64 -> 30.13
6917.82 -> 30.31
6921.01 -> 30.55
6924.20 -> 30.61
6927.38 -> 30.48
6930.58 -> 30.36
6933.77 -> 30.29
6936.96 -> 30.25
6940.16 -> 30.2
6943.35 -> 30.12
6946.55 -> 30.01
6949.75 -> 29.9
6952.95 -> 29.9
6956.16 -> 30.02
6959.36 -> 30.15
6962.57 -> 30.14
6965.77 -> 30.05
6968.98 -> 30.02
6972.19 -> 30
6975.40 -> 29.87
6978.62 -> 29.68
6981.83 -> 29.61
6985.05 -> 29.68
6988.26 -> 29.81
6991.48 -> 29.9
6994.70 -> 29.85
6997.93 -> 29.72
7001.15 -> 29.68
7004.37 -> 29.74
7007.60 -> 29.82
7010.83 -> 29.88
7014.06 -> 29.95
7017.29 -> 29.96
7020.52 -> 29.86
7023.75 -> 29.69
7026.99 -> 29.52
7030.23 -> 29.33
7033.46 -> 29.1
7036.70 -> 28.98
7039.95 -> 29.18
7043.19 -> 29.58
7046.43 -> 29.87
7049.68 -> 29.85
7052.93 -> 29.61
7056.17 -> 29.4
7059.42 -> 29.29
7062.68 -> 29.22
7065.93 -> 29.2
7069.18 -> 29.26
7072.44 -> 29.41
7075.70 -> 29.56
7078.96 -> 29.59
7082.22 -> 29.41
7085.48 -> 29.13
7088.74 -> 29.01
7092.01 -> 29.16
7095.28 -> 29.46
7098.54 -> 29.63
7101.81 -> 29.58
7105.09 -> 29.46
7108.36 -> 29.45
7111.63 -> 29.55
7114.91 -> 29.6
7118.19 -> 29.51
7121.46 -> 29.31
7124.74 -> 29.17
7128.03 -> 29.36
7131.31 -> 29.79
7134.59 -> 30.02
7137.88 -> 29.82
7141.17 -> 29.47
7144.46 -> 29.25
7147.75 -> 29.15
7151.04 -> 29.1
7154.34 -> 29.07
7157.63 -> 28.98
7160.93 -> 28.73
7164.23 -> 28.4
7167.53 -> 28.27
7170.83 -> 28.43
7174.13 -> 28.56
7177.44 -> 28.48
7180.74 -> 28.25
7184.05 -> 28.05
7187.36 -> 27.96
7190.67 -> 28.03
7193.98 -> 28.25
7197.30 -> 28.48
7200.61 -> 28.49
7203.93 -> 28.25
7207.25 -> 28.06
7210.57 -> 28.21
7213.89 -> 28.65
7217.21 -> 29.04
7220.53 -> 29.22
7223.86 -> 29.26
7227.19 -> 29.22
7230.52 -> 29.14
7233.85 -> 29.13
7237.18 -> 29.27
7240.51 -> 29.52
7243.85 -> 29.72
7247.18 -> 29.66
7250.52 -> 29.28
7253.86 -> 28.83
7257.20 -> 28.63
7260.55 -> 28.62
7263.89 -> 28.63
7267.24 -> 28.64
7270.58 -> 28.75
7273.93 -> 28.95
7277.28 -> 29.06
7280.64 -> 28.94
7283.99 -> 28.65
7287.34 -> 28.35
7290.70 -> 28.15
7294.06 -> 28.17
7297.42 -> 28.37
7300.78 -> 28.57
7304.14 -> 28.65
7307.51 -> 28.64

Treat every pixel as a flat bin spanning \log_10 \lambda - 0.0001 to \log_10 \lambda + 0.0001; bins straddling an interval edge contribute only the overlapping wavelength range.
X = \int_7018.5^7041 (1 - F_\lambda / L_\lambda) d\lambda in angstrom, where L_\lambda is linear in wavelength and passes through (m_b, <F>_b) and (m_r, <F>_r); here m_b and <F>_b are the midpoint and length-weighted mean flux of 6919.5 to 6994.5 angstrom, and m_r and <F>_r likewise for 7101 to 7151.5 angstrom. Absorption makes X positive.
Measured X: 0.32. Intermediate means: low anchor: 30.1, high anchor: 29.5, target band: 29.4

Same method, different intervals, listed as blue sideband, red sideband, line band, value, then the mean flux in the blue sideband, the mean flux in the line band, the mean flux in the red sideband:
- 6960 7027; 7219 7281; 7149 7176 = 0.6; 29.8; 28.7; 29.1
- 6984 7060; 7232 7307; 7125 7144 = -0.2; 29.6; 29.6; 28.8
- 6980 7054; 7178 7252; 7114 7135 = -0.2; 29.7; 29.5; 28.8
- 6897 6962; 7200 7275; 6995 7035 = 0.2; 30.2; 29.7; 28.9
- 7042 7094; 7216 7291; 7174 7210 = 1.1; 29.4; 28.2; 29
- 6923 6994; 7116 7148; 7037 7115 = 0.7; 30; 29.4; 29.5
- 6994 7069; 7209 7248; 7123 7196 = 1.2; 29.6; 28.8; 29.2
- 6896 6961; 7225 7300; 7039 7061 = 0.2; 30.2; 29.6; 28.9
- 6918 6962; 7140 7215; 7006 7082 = -0.1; 30.2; 29.5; 28.5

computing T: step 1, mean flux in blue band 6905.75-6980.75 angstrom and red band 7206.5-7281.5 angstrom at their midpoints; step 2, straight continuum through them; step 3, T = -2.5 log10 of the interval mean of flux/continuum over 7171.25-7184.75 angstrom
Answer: 0.03 mag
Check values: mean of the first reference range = 30.1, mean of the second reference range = 29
